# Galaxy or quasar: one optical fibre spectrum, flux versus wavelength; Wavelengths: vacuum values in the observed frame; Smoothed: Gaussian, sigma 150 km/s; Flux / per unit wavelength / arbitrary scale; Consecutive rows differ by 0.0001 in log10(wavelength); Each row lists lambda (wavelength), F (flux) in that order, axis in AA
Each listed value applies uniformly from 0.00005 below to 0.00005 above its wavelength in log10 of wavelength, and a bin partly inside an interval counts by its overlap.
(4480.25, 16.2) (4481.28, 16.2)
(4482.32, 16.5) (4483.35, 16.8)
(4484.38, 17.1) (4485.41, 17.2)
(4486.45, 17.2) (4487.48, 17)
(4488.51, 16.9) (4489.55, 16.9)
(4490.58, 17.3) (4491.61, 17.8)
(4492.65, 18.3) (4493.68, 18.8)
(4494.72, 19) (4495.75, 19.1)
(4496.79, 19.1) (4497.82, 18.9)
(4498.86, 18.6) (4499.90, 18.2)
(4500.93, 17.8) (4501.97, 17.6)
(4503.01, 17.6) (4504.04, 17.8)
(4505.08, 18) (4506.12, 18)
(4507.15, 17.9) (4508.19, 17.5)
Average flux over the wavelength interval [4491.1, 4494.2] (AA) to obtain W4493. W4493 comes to 18.3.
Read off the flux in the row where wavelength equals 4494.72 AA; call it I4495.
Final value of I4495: 19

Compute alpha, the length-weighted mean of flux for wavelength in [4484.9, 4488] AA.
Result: 17.1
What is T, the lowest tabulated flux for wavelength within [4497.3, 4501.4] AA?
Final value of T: 17.8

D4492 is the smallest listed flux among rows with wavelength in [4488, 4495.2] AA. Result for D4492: 16.9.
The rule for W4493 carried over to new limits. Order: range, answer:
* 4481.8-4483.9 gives 16.7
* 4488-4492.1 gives 17.2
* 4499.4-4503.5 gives 17.8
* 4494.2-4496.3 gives 19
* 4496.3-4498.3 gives 19.1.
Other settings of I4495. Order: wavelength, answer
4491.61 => 17.8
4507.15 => 17.9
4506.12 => 18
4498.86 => 18.6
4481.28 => 16.2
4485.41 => 17.2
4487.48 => 17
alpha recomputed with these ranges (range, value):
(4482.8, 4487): 17.1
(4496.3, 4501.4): 18.5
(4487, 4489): 17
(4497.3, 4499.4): 18.7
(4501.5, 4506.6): 17.8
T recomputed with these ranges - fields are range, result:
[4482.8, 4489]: 16.8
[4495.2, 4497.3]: 19.1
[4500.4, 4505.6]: 17.6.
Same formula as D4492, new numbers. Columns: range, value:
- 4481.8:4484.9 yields 16.5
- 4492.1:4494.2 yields 18.3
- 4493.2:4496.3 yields 18.8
